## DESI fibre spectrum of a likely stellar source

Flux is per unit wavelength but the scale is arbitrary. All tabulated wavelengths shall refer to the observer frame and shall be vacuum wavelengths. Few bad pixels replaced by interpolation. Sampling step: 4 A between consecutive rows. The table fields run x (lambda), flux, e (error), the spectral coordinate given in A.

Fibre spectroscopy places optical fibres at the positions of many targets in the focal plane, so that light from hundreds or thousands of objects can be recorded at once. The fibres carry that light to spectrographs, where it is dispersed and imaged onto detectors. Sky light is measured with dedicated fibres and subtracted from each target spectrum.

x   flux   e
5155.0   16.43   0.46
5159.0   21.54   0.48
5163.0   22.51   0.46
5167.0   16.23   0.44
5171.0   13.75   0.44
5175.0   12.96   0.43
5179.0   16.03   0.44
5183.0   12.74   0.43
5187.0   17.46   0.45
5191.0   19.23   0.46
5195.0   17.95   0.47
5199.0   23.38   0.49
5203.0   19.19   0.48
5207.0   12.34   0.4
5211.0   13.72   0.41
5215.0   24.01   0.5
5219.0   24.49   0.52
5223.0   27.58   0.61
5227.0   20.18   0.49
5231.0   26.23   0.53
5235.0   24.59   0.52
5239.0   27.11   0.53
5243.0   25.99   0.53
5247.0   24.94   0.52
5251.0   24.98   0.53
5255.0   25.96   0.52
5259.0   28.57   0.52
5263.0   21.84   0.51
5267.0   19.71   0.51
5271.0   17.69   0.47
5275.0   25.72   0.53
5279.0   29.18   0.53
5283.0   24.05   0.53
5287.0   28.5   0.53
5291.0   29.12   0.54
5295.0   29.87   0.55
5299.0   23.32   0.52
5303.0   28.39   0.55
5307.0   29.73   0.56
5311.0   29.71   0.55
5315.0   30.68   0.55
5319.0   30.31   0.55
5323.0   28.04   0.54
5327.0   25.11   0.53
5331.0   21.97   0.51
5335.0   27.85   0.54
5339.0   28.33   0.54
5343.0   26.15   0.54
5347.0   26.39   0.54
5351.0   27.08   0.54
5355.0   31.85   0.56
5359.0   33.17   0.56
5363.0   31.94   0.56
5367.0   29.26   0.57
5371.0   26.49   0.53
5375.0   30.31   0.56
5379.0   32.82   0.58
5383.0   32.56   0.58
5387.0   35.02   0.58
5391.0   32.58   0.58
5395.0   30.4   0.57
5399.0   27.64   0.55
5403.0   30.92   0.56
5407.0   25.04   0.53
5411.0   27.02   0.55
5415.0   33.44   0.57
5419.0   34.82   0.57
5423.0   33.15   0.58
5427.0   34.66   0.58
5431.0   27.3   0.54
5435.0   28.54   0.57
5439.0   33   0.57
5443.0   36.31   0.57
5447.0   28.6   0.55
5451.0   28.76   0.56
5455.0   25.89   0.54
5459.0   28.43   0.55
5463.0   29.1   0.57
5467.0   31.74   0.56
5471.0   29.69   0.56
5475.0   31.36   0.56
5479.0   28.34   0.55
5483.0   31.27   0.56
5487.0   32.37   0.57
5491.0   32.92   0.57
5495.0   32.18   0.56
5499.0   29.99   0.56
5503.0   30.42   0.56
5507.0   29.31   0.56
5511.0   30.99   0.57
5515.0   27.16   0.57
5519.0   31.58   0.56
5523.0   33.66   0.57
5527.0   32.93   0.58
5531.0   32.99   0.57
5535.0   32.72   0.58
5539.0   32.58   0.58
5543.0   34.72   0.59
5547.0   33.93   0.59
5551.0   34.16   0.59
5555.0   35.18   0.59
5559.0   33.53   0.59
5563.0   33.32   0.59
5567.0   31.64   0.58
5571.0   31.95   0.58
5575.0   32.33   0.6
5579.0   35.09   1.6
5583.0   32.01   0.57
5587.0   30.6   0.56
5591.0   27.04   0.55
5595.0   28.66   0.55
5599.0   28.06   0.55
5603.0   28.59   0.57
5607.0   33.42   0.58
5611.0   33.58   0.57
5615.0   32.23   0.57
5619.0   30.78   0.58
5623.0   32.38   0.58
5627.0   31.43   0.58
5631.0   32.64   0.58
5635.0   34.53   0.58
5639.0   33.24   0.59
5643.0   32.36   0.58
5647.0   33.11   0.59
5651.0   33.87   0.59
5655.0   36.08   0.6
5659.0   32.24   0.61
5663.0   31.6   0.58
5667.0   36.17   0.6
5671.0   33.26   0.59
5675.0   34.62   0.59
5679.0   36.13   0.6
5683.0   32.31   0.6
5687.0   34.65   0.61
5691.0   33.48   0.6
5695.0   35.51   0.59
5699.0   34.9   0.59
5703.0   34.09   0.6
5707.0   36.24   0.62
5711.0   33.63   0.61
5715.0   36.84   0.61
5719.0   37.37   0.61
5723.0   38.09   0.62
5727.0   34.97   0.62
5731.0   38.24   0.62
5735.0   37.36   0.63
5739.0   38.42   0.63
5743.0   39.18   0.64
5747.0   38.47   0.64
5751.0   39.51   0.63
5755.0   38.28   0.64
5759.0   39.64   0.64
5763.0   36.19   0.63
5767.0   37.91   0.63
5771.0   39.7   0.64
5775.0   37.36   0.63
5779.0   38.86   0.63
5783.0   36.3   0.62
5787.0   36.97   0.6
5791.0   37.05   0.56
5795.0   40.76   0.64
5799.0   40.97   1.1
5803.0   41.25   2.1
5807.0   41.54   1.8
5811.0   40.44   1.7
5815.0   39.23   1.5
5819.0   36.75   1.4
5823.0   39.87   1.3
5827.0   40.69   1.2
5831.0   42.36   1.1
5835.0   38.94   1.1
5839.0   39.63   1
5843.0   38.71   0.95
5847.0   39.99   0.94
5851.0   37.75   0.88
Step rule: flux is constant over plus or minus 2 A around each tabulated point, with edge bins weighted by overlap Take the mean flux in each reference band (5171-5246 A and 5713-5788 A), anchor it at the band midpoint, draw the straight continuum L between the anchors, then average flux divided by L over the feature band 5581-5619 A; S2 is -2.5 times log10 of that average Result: 0.09 mag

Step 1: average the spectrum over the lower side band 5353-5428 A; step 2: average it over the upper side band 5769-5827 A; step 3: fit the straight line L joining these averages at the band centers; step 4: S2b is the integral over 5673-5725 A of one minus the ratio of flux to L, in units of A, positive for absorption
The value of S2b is 2.8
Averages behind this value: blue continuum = 31.2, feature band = 35.2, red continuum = 39.1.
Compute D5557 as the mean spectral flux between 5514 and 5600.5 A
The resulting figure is 32.2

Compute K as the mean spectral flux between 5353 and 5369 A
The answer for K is 31.6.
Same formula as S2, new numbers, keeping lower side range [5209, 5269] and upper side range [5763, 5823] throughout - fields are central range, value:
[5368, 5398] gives -0.12 mag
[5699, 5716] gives 0.05 mag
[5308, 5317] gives -0.16 mag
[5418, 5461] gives -0.05 mag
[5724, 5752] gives -0.02 mag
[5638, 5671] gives 0.05 mag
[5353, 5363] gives -0.19 mag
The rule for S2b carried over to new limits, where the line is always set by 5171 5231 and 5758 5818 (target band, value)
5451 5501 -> -3.57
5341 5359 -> -3.45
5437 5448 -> -2.43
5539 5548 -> -1.03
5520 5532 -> -1.27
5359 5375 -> -3.55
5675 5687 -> 0.29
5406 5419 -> -1.85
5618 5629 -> 0.55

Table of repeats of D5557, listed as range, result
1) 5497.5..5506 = 30.1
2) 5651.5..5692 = 34.1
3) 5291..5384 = 28.7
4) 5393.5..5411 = 28.3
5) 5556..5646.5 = 31.9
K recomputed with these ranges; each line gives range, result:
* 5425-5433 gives 31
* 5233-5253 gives 25.5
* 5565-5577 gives 32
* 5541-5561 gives 34.3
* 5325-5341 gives 25.8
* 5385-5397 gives 32.7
